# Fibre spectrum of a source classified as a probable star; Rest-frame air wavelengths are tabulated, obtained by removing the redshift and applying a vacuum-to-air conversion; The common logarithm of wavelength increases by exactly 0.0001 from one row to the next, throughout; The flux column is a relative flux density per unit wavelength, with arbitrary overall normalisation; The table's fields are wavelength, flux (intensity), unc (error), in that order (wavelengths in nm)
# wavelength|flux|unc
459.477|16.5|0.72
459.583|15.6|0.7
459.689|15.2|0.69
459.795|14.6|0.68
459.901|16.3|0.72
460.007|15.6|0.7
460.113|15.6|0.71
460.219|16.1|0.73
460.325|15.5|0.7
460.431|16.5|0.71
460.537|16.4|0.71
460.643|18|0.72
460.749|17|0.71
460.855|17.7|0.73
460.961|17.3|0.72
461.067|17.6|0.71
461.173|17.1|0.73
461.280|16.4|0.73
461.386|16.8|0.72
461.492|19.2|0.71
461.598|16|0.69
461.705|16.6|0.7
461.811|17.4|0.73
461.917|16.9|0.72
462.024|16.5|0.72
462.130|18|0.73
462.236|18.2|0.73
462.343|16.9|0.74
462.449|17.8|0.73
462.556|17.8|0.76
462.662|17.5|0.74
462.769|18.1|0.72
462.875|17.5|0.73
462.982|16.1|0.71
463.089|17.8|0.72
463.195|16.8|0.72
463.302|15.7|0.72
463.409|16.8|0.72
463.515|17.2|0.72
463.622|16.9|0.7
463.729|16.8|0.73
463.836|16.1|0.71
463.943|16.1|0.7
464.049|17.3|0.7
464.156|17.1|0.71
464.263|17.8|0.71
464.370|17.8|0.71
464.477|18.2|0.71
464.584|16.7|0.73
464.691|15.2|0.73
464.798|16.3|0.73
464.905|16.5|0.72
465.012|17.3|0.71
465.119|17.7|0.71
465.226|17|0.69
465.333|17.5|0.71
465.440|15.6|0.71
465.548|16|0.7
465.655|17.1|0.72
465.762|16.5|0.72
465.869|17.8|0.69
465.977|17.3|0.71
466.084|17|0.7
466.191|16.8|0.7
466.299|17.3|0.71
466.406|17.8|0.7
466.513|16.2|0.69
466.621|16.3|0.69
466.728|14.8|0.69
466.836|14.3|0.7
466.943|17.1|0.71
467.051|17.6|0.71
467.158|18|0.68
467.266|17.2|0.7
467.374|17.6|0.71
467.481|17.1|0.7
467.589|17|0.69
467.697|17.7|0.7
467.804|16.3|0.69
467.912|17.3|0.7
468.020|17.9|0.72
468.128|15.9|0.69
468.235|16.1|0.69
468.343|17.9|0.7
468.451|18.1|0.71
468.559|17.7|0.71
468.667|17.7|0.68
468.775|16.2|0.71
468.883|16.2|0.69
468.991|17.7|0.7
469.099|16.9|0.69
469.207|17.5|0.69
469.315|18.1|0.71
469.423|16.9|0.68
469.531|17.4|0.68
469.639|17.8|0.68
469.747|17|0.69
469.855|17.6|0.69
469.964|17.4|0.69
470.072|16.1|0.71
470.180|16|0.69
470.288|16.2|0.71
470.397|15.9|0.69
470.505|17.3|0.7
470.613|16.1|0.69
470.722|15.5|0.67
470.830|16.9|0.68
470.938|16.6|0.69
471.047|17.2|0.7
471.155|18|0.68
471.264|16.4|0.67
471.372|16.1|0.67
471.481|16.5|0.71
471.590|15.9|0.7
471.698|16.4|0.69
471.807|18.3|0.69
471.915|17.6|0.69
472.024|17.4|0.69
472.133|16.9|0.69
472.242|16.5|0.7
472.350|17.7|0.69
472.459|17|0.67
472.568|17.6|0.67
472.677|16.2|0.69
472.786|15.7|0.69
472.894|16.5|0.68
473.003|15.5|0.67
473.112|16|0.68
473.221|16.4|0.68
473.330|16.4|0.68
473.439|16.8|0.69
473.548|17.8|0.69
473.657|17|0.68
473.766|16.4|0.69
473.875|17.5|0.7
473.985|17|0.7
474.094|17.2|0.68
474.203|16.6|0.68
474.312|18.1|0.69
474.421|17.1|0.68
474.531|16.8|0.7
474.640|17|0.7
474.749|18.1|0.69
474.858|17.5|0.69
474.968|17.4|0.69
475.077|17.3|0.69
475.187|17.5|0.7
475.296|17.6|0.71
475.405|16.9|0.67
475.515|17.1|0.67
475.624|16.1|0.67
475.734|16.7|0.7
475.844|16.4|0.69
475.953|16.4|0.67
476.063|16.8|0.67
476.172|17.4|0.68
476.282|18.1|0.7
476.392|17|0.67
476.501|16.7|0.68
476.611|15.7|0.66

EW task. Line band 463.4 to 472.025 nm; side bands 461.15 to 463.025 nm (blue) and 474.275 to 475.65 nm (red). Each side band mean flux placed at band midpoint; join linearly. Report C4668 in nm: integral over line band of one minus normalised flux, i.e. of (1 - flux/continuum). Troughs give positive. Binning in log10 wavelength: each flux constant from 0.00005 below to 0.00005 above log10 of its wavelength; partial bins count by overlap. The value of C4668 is 0.18 nm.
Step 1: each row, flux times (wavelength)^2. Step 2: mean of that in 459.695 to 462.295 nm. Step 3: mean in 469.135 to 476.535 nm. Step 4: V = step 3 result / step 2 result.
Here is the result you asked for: 1.1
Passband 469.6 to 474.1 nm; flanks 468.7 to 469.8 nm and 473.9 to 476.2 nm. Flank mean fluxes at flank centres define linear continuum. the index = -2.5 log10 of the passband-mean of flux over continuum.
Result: 0.02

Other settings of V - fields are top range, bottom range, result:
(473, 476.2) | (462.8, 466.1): 1.05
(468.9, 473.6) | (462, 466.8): 1.02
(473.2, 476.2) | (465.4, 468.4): 1.05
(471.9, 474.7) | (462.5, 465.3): 1.03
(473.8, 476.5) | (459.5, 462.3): 1.09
